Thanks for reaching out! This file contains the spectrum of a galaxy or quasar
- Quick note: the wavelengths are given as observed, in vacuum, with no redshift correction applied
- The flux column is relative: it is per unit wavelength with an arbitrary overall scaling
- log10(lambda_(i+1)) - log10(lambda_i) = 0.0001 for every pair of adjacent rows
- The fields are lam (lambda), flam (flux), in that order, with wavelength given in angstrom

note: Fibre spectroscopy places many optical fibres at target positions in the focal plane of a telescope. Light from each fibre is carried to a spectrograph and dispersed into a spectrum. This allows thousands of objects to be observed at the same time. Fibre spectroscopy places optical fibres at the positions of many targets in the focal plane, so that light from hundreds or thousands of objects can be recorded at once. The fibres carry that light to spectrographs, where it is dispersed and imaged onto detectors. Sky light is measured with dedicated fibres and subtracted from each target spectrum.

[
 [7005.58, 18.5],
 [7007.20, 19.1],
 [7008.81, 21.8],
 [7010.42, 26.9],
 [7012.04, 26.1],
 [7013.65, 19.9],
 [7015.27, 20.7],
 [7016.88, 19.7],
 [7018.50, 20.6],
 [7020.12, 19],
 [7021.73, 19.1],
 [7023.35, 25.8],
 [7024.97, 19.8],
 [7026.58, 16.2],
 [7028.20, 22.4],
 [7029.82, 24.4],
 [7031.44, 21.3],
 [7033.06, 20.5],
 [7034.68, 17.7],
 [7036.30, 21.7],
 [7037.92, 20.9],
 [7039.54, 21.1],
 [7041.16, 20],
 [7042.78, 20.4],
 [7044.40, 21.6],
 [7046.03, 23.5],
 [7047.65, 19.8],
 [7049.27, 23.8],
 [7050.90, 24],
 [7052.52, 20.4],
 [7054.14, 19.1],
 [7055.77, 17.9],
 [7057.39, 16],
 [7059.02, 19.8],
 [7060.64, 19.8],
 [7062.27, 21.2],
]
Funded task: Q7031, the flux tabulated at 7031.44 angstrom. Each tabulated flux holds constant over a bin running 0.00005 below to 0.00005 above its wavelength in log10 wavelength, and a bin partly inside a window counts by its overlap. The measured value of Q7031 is 21.3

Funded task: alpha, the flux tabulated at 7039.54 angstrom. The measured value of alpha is 21.1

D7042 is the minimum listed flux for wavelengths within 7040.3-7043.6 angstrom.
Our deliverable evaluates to 20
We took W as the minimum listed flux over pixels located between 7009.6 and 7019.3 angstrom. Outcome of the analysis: 19.7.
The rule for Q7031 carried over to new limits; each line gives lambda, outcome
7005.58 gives 18.5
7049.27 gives 23.8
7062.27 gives 21.2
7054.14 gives 19.1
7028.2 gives 22.4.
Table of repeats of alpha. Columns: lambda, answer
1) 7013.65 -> 19.9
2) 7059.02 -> 19.8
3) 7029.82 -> 24.4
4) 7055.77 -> 17.9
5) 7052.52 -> 20.4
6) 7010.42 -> 26.9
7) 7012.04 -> 26.1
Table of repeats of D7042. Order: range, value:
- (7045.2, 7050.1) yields 19.8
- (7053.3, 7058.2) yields 16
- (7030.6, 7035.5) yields 17.7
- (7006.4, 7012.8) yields 19.1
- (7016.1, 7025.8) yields 19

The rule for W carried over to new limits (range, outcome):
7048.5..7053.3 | 20.4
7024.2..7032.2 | 16.2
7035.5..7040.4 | 20.9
